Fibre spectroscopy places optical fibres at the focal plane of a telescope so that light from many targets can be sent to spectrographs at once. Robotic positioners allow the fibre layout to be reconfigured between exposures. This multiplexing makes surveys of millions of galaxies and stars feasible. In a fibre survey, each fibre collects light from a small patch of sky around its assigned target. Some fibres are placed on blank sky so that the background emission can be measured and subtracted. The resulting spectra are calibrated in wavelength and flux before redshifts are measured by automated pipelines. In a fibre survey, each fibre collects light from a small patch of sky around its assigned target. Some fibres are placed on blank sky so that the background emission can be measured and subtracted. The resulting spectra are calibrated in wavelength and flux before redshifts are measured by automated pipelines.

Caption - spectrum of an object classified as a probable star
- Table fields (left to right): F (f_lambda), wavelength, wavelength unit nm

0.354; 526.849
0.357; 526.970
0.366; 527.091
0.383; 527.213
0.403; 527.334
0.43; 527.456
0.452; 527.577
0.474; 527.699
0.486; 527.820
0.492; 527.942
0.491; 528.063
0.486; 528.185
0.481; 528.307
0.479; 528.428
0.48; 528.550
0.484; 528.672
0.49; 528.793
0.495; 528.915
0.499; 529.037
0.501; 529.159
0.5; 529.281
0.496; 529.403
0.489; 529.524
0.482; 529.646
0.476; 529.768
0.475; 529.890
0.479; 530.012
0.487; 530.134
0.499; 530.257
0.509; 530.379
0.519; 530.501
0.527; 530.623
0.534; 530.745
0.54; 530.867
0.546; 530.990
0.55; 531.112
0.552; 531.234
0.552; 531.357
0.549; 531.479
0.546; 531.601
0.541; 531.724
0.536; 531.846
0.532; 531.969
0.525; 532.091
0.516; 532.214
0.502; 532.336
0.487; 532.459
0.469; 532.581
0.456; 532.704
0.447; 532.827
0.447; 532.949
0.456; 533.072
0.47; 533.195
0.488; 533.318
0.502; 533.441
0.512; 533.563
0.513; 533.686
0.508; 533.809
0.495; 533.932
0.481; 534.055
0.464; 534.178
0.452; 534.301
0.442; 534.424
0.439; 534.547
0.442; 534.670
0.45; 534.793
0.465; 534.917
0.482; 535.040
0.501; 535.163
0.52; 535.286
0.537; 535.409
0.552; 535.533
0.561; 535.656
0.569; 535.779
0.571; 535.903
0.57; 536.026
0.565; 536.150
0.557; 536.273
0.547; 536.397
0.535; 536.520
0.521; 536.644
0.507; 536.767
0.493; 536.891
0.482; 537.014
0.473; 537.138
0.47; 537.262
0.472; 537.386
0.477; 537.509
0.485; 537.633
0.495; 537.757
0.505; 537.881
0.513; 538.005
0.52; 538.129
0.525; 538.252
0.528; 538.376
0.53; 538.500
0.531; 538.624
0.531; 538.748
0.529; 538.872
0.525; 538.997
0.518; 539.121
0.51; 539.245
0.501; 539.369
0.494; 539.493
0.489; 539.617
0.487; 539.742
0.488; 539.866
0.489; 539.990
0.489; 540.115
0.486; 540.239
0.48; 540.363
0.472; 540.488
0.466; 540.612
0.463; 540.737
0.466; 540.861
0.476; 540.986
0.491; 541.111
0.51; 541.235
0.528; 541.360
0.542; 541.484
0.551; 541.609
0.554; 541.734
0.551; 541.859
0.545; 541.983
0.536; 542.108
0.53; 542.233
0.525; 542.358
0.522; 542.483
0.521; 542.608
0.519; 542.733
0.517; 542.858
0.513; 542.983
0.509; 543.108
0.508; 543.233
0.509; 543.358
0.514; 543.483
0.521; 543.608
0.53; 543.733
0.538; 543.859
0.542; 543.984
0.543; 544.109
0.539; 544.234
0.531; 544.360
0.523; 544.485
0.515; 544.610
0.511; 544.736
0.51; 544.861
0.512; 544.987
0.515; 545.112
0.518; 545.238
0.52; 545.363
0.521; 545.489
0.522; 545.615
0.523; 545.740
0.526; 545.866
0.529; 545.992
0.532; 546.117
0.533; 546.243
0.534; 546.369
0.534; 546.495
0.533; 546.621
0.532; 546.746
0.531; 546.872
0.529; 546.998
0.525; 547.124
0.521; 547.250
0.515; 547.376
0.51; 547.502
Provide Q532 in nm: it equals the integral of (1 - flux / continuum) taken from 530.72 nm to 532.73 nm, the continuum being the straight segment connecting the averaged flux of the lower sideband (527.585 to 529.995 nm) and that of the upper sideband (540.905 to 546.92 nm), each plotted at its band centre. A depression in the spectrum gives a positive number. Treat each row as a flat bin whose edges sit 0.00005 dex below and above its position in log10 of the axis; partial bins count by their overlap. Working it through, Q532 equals -0.13 nm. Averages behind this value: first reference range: 0.486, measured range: 0.526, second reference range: 0.525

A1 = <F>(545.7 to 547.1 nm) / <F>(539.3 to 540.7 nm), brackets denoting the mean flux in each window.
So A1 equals 1.09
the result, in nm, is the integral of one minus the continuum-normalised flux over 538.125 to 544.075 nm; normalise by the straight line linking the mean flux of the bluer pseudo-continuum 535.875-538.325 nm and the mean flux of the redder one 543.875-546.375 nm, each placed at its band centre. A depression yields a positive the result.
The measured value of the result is 0.072 nm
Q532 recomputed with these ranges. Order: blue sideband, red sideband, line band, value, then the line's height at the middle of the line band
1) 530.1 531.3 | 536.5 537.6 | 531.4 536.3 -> 0.06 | 0.509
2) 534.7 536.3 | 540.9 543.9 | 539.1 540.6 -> 0.10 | 0.525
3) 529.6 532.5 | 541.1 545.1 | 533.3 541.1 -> 0.31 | 0.523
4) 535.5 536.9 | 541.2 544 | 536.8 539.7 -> 0.20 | 0.541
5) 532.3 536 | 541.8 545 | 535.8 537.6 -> -0.07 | 0.5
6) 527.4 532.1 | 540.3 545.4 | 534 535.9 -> 0.06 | 0.509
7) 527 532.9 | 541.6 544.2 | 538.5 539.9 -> 0.02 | 0.518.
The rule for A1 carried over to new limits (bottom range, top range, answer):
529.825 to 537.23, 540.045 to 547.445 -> 1.02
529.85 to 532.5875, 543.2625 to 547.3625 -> 1.01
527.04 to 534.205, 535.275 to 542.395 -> 1.04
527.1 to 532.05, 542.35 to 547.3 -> 1.05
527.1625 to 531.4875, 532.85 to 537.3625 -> 1.01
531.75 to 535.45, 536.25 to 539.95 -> 1.05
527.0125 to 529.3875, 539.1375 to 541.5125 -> 1.05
